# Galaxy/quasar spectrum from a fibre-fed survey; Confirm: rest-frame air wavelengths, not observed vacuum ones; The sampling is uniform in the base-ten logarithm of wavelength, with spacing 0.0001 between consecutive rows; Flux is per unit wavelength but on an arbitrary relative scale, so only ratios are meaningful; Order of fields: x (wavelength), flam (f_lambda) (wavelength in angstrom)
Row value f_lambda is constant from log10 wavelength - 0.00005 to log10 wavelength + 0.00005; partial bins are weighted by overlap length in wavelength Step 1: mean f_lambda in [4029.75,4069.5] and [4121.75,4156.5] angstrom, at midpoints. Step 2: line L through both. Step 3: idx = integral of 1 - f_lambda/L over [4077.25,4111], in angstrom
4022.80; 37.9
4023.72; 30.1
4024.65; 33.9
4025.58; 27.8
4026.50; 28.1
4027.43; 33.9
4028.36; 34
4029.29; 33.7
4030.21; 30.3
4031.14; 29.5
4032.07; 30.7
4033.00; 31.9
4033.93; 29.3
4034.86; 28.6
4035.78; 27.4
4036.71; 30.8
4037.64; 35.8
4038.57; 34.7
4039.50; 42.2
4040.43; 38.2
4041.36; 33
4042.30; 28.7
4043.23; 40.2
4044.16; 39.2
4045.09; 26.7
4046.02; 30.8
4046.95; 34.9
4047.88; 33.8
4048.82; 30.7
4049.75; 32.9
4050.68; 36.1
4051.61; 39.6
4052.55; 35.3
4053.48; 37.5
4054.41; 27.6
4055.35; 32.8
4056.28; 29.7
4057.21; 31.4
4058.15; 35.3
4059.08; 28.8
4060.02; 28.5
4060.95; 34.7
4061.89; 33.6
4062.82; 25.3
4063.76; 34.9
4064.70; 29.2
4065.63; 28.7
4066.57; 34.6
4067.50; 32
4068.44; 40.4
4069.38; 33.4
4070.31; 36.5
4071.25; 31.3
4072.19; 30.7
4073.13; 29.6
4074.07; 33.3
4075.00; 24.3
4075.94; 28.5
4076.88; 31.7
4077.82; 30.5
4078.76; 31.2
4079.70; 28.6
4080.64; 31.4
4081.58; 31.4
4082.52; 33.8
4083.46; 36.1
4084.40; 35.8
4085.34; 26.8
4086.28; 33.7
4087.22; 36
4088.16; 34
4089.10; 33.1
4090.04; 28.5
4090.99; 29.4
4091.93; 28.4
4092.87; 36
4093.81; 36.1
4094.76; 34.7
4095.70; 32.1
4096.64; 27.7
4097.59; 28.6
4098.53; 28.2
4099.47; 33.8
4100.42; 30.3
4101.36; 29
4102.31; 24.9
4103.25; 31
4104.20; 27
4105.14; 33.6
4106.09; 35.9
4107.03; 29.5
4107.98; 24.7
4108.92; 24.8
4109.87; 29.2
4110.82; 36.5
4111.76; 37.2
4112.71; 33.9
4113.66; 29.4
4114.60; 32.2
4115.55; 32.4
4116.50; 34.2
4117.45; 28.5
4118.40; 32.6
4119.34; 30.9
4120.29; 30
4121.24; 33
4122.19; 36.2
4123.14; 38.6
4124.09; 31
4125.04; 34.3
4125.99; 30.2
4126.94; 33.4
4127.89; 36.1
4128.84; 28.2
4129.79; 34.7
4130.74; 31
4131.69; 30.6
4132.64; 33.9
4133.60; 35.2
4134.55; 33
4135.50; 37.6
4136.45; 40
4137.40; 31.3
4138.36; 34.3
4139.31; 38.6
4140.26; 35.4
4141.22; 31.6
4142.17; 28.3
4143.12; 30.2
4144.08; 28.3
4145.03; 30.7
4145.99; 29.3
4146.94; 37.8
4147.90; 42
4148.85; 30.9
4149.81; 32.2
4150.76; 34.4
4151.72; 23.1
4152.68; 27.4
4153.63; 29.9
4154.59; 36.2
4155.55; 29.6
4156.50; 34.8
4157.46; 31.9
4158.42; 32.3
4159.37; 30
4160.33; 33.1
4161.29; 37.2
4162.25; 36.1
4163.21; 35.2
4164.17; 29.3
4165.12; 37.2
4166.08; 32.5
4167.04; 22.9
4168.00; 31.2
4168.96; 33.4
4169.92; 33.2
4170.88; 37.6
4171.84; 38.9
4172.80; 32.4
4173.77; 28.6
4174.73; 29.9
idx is 1.8 angstrom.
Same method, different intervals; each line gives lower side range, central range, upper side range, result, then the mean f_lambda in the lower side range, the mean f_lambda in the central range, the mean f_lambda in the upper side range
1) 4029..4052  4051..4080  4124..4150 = 1.1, 33.2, 32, 33.3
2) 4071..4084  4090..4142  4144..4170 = -1.0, 30.9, 32.2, 32.3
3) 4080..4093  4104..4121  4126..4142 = 0.9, 32.3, 31.4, 33.8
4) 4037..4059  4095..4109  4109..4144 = 1.6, 34.1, 29.6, 33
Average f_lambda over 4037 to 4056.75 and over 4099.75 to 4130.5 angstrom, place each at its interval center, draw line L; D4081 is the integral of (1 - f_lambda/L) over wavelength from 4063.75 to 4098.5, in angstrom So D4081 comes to 1.1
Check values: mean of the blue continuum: 34.3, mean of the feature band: 31.9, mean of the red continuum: 31.7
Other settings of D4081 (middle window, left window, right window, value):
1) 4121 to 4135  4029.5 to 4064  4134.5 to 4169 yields -0.3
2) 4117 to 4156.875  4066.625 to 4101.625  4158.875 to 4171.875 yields 0.0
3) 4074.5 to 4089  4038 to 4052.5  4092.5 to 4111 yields 0.2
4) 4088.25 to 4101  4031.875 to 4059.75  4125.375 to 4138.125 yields 0.8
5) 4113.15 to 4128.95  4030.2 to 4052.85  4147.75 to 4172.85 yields 0.2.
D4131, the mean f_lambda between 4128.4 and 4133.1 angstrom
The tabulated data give 31.7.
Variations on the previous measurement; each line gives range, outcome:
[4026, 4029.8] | 32.4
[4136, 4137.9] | 35.5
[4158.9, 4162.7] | 34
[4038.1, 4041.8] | 37.1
